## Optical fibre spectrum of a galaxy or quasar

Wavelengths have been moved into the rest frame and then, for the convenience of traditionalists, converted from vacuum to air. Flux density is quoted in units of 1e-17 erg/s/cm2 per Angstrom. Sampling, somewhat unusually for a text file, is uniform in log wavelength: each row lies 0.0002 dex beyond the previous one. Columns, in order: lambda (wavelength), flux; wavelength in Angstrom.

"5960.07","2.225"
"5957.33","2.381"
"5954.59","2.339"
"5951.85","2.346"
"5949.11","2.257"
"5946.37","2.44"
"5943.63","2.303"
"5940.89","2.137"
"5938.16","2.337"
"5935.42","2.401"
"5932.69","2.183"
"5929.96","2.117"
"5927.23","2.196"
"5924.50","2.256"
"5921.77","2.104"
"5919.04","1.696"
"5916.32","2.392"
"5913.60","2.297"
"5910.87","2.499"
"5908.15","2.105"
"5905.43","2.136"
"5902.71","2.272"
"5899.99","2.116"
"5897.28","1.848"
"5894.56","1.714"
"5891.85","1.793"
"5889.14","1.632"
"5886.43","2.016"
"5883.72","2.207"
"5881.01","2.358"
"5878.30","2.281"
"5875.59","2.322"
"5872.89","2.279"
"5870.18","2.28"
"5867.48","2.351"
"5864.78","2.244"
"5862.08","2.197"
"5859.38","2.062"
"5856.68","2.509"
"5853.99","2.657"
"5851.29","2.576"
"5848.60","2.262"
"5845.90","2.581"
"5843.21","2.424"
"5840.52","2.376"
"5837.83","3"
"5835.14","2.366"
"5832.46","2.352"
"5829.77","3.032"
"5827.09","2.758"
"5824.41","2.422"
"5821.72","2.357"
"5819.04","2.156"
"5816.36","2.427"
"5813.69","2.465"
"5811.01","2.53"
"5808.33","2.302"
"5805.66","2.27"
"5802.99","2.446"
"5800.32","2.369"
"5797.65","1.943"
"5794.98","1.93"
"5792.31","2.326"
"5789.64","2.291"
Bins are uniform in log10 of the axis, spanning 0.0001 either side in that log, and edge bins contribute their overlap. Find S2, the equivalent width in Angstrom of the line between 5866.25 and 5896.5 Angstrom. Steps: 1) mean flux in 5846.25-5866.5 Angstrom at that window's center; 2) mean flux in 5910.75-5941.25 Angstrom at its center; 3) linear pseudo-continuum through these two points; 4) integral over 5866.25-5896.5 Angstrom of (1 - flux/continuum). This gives 2.7 Angstrom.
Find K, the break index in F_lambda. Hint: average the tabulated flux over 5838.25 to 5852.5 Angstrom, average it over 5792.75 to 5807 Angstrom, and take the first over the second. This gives 1.1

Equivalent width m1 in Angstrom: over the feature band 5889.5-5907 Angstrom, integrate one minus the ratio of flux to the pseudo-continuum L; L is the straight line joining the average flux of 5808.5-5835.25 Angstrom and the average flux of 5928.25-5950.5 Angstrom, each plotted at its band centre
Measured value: 2.9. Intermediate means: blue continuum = 2.48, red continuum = 2.27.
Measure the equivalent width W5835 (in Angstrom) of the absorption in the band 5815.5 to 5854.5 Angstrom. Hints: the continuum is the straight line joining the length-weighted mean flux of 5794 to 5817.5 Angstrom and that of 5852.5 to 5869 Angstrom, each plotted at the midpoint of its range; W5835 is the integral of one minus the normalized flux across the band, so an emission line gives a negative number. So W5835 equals -3.2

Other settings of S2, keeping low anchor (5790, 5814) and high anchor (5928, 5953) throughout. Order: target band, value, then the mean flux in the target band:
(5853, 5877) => -0.41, 2.32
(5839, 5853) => -1.09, 2.45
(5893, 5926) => 2.31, 2.12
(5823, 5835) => -1.76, 2.61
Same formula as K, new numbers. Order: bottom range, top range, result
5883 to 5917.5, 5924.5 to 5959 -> 1.10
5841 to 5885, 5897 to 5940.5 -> 0.93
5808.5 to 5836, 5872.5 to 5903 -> 0.83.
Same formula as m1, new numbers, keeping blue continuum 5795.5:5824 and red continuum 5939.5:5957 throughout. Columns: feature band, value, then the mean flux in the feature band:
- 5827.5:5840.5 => -1.9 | 2.66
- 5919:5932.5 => 1.1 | 2.12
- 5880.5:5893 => 1.8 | 1.98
